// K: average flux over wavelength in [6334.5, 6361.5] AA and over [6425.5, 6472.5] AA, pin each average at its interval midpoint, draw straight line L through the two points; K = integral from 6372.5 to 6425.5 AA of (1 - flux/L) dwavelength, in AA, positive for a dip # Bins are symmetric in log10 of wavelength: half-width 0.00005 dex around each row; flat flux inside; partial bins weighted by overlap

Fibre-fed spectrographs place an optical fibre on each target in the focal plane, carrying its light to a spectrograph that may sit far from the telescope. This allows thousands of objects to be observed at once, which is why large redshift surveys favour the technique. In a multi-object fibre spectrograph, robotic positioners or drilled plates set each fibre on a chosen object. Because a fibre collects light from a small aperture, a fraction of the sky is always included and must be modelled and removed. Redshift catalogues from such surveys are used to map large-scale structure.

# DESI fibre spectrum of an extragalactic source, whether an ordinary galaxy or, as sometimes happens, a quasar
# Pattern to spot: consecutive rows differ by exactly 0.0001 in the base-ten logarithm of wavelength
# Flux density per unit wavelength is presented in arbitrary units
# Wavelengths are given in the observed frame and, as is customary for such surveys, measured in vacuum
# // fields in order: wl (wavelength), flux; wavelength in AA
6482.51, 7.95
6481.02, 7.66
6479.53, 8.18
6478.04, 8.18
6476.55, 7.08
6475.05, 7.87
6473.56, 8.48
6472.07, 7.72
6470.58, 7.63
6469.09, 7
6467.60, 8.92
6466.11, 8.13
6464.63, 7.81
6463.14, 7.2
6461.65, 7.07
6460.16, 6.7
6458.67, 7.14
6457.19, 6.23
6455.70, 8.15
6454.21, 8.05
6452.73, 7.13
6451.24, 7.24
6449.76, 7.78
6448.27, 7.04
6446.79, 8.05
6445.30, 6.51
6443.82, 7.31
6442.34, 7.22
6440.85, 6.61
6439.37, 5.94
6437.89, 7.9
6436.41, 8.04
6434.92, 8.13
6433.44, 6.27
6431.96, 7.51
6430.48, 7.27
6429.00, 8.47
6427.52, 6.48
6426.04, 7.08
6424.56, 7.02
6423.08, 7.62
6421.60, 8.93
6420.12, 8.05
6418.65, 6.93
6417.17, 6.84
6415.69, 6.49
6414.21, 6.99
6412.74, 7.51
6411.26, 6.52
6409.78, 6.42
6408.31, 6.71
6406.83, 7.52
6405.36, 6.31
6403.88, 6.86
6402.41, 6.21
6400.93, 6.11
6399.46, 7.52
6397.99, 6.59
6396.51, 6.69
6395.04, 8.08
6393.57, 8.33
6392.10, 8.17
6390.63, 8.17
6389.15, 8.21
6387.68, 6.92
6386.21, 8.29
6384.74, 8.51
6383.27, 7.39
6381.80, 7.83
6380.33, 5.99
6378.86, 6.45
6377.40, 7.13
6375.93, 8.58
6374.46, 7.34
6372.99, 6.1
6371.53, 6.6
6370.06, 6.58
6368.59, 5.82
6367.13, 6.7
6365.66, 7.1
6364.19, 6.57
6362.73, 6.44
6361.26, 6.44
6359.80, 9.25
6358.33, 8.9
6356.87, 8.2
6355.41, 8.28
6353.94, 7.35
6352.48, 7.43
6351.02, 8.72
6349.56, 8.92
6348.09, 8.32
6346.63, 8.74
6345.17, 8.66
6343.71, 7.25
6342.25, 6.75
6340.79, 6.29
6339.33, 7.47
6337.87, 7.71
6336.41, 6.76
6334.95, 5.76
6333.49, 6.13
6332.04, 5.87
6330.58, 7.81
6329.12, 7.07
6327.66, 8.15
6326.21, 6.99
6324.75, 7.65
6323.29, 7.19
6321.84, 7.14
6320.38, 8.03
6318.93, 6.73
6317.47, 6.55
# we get 2.2 AA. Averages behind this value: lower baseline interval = 7.79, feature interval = 7.26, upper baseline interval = 7.37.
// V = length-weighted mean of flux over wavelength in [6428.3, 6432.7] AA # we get 7.75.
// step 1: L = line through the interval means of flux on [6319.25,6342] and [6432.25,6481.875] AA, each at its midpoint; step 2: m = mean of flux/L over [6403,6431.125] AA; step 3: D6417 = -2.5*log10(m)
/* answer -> 0.03 mag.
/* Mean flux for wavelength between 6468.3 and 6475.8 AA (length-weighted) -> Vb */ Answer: 7.74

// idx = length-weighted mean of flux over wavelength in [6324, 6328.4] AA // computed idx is 7.59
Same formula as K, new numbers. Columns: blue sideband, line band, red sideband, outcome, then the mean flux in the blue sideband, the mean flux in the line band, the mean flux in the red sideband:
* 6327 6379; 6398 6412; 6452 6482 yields 1.47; 7.33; 6.68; 7.62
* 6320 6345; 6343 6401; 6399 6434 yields -3.74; 7.08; 7.53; 7.07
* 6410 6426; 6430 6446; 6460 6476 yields 0.60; 7.25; 7.16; 7.71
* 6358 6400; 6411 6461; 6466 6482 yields 2.49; 7.32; 7.28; 7.89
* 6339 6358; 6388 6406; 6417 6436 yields 0.86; 7.91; 7.27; 7.46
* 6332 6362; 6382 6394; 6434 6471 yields -0.72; 7.62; 7.98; 7.39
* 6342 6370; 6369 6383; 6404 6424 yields 1.00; 7.66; 6.94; 7.13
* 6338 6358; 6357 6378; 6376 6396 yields 1.73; 7.89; 7.14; 7.67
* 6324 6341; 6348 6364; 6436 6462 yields -2.10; 6.99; 7.96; 7.22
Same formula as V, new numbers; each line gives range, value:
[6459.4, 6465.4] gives 7.2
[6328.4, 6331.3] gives 7.43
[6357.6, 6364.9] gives 7.52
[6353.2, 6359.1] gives 8.18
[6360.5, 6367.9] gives 6.66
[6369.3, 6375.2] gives 6.65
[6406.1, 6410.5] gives 6.89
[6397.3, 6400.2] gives 7.08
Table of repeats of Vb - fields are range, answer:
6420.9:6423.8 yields 8.27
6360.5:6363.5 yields 6.48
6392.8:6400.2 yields 7.45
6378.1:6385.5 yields 7.24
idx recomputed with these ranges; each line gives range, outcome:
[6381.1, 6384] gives 7.61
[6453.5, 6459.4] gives 7.39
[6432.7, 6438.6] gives 7.58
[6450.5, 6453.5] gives 7.21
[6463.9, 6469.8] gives 7.98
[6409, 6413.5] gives 6.82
